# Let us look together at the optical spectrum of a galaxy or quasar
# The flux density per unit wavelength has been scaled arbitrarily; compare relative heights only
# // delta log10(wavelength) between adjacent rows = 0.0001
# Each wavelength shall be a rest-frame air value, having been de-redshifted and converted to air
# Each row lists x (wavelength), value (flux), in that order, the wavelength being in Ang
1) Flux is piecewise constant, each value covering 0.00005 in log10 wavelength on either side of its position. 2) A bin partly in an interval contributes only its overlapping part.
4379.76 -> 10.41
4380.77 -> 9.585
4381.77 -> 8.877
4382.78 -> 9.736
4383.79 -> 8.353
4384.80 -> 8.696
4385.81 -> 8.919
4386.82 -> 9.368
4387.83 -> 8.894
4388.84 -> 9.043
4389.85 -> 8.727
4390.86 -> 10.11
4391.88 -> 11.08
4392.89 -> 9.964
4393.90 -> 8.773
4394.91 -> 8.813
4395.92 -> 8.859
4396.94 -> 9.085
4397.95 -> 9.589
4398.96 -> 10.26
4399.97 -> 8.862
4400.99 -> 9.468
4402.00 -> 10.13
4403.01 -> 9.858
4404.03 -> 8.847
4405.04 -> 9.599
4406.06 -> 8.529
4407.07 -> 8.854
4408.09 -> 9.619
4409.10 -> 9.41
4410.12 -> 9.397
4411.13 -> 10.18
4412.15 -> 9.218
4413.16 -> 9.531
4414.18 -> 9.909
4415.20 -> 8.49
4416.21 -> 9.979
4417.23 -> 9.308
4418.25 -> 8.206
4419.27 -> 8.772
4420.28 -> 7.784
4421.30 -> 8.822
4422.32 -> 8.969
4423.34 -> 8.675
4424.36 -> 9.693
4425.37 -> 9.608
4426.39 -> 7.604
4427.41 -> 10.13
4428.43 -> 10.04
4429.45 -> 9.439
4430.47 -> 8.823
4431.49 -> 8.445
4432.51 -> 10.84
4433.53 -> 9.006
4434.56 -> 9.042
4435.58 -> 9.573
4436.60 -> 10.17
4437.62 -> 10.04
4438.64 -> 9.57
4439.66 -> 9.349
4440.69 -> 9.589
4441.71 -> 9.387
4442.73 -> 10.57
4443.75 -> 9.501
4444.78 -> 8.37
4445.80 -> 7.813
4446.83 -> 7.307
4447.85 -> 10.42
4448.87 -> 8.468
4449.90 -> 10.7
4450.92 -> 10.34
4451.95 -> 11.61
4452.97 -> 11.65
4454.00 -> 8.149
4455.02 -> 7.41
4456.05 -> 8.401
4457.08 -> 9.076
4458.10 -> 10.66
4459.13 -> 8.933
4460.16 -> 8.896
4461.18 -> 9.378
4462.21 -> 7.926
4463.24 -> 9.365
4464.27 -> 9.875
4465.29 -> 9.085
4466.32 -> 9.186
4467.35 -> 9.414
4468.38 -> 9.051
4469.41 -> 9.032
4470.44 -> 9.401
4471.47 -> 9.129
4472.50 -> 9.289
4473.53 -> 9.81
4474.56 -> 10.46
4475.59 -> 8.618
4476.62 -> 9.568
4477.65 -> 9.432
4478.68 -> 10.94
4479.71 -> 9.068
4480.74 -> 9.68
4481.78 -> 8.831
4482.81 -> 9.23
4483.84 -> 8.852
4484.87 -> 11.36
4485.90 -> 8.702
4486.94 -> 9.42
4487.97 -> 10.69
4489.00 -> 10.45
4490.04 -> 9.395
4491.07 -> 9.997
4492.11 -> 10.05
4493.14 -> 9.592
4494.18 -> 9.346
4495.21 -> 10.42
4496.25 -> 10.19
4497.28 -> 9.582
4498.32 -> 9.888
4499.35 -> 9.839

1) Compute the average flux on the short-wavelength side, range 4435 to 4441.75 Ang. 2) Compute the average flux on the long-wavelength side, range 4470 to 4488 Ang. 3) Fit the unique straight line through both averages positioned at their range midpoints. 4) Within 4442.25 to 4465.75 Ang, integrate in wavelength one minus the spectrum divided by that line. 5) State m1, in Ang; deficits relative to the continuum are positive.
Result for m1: 0.82 Ang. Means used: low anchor 9.69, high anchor 9.55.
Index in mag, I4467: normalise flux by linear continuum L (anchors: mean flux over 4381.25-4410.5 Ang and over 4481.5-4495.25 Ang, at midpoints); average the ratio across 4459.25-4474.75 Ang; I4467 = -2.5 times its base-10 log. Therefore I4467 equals 0.044 mag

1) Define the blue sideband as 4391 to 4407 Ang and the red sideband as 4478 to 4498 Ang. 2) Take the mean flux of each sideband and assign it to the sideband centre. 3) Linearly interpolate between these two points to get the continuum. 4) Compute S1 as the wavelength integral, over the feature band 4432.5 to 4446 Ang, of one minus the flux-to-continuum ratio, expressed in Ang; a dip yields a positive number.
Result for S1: 0.17 Ang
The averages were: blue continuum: 9.44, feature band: 9.47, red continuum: 9.78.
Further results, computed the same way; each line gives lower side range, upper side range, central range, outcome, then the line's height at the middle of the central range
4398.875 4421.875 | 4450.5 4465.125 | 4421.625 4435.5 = 0.1 Ang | 9.3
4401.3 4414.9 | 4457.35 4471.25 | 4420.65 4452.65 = -0.3 Ang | 9.35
